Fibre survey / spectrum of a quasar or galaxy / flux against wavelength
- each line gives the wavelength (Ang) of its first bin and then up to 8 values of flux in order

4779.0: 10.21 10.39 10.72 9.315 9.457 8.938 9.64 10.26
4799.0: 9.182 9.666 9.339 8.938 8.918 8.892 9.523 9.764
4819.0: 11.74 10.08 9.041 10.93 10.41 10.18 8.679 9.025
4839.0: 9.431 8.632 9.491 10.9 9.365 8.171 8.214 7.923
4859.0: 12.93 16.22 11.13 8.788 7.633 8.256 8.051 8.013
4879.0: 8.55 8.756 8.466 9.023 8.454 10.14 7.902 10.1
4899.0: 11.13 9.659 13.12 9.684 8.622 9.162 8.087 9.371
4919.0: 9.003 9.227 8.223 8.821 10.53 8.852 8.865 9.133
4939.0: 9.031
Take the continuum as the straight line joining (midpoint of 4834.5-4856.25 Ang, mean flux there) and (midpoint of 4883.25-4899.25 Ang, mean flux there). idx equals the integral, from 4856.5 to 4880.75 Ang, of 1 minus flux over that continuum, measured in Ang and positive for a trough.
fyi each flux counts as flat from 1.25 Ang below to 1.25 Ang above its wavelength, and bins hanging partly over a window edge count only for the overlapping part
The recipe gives -1.8 Ang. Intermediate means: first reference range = 9.08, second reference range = 9.23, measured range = 9.82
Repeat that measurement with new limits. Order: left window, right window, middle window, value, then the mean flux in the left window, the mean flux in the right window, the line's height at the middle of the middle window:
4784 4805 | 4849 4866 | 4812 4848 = 1.1 Ang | 9.55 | 10.6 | 10.1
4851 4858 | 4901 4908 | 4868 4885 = 2.1 Ang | 8.27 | 10.9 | 9.41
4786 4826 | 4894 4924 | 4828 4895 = 1.6 Ang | 9.57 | 9.6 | 9.59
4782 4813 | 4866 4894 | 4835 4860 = -1.3 Ang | 9.46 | 8.52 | 8.89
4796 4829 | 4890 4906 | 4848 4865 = -0.9 Ang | 9.73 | 10.3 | 10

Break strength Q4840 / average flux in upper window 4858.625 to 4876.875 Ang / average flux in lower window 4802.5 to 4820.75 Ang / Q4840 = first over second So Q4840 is 1.05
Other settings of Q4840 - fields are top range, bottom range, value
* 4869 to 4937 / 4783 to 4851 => 0.95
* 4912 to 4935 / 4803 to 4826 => 0.94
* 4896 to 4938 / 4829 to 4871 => 0.97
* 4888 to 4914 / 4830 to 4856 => 1.06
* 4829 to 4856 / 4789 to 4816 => 0.99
